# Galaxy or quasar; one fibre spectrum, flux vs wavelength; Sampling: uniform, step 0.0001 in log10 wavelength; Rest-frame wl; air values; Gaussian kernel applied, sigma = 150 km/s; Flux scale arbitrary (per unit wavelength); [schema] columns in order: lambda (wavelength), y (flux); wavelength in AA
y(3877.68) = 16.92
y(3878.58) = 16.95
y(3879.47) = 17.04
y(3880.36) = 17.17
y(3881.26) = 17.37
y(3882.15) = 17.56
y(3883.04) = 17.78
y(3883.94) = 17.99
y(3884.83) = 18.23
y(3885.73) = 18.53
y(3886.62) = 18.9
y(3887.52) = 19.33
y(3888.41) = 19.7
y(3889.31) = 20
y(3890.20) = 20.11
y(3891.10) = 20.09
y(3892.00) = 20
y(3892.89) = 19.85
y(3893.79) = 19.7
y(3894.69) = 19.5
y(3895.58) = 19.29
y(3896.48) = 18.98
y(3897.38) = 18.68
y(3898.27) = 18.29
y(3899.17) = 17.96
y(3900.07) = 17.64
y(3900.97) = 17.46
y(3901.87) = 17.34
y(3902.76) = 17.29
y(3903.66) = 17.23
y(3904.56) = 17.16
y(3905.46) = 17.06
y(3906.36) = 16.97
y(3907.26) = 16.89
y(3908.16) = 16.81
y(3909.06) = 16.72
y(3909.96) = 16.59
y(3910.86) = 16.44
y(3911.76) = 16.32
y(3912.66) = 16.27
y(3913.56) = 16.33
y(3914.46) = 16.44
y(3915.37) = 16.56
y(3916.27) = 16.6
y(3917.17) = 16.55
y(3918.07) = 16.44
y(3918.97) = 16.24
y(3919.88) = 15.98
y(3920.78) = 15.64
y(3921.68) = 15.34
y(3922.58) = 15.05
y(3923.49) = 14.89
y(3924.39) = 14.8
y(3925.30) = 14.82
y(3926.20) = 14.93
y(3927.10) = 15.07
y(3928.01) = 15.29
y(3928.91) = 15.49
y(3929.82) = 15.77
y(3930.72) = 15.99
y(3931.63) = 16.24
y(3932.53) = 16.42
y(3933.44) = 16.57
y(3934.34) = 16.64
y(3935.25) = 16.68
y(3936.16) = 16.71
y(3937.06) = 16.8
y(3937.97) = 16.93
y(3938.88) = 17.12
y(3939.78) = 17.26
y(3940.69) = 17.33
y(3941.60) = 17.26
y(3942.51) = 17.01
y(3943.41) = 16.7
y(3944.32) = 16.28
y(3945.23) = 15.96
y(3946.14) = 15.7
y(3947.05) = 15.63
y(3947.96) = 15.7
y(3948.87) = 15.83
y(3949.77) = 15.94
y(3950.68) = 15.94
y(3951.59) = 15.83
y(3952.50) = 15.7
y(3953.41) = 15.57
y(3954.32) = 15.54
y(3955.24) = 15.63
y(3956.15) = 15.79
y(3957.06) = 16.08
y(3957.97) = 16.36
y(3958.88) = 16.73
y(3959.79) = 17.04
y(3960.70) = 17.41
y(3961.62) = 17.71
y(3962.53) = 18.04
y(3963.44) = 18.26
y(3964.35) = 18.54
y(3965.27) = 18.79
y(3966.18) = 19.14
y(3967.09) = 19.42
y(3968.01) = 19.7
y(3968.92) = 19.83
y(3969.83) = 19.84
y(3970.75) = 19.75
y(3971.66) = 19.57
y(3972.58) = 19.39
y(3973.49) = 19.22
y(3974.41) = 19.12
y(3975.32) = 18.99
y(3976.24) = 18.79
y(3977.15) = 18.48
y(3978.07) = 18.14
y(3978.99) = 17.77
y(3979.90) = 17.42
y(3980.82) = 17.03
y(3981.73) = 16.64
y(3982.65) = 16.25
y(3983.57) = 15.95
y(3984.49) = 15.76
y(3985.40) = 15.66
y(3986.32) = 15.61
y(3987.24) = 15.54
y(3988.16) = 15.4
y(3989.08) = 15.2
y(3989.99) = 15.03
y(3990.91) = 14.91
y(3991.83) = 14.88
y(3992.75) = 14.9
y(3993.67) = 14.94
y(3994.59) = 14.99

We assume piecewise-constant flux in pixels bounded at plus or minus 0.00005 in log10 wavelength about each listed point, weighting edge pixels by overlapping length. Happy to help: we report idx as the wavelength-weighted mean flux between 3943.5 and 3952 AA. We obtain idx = 15.9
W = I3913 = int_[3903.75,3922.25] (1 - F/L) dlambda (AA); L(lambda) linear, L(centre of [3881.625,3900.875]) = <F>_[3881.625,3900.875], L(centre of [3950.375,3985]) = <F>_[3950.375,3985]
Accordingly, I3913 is 2.1 AA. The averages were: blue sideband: 18.9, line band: 16.5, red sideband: 17.7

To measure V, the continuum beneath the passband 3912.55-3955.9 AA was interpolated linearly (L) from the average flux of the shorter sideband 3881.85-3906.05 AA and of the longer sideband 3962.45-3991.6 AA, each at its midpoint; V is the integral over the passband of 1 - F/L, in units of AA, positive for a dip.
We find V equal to 5.0 AA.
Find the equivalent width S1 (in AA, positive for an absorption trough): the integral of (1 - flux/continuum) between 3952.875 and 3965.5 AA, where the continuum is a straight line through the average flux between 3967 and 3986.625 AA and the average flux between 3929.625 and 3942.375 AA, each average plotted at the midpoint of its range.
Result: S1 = 0.4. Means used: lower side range 16.7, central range 16.9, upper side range 18.1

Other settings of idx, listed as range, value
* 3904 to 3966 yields 16.4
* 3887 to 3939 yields 17.1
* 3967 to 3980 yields 19.1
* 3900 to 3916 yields 16.8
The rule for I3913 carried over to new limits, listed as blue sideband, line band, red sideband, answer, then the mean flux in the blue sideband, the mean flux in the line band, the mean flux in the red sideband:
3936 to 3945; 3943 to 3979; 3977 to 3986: -1.3 AA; 16.9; 17.5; 16.8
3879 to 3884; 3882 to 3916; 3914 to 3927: -2.7 AA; 17.5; 18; 15.7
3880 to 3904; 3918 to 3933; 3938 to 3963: 1.6 AA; 18.6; 15.5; 16.4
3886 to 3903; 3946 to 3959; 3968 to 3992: 1.5 AA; 19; 15.8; 17.4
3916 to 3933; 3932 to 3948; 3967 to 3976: 0.3 AA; 15.7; 16.6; 19.5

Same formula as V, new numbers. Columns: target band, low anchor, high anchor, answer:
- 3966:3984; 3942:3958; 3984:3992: -3.4 AA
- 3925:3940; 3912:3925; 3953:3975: 0.4 AA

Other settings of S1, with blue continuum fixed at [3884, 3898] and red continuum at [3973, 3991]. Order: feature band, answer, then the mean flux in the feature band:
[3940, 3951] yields 0.97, 16.3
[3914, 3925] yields 1.61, 15.9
